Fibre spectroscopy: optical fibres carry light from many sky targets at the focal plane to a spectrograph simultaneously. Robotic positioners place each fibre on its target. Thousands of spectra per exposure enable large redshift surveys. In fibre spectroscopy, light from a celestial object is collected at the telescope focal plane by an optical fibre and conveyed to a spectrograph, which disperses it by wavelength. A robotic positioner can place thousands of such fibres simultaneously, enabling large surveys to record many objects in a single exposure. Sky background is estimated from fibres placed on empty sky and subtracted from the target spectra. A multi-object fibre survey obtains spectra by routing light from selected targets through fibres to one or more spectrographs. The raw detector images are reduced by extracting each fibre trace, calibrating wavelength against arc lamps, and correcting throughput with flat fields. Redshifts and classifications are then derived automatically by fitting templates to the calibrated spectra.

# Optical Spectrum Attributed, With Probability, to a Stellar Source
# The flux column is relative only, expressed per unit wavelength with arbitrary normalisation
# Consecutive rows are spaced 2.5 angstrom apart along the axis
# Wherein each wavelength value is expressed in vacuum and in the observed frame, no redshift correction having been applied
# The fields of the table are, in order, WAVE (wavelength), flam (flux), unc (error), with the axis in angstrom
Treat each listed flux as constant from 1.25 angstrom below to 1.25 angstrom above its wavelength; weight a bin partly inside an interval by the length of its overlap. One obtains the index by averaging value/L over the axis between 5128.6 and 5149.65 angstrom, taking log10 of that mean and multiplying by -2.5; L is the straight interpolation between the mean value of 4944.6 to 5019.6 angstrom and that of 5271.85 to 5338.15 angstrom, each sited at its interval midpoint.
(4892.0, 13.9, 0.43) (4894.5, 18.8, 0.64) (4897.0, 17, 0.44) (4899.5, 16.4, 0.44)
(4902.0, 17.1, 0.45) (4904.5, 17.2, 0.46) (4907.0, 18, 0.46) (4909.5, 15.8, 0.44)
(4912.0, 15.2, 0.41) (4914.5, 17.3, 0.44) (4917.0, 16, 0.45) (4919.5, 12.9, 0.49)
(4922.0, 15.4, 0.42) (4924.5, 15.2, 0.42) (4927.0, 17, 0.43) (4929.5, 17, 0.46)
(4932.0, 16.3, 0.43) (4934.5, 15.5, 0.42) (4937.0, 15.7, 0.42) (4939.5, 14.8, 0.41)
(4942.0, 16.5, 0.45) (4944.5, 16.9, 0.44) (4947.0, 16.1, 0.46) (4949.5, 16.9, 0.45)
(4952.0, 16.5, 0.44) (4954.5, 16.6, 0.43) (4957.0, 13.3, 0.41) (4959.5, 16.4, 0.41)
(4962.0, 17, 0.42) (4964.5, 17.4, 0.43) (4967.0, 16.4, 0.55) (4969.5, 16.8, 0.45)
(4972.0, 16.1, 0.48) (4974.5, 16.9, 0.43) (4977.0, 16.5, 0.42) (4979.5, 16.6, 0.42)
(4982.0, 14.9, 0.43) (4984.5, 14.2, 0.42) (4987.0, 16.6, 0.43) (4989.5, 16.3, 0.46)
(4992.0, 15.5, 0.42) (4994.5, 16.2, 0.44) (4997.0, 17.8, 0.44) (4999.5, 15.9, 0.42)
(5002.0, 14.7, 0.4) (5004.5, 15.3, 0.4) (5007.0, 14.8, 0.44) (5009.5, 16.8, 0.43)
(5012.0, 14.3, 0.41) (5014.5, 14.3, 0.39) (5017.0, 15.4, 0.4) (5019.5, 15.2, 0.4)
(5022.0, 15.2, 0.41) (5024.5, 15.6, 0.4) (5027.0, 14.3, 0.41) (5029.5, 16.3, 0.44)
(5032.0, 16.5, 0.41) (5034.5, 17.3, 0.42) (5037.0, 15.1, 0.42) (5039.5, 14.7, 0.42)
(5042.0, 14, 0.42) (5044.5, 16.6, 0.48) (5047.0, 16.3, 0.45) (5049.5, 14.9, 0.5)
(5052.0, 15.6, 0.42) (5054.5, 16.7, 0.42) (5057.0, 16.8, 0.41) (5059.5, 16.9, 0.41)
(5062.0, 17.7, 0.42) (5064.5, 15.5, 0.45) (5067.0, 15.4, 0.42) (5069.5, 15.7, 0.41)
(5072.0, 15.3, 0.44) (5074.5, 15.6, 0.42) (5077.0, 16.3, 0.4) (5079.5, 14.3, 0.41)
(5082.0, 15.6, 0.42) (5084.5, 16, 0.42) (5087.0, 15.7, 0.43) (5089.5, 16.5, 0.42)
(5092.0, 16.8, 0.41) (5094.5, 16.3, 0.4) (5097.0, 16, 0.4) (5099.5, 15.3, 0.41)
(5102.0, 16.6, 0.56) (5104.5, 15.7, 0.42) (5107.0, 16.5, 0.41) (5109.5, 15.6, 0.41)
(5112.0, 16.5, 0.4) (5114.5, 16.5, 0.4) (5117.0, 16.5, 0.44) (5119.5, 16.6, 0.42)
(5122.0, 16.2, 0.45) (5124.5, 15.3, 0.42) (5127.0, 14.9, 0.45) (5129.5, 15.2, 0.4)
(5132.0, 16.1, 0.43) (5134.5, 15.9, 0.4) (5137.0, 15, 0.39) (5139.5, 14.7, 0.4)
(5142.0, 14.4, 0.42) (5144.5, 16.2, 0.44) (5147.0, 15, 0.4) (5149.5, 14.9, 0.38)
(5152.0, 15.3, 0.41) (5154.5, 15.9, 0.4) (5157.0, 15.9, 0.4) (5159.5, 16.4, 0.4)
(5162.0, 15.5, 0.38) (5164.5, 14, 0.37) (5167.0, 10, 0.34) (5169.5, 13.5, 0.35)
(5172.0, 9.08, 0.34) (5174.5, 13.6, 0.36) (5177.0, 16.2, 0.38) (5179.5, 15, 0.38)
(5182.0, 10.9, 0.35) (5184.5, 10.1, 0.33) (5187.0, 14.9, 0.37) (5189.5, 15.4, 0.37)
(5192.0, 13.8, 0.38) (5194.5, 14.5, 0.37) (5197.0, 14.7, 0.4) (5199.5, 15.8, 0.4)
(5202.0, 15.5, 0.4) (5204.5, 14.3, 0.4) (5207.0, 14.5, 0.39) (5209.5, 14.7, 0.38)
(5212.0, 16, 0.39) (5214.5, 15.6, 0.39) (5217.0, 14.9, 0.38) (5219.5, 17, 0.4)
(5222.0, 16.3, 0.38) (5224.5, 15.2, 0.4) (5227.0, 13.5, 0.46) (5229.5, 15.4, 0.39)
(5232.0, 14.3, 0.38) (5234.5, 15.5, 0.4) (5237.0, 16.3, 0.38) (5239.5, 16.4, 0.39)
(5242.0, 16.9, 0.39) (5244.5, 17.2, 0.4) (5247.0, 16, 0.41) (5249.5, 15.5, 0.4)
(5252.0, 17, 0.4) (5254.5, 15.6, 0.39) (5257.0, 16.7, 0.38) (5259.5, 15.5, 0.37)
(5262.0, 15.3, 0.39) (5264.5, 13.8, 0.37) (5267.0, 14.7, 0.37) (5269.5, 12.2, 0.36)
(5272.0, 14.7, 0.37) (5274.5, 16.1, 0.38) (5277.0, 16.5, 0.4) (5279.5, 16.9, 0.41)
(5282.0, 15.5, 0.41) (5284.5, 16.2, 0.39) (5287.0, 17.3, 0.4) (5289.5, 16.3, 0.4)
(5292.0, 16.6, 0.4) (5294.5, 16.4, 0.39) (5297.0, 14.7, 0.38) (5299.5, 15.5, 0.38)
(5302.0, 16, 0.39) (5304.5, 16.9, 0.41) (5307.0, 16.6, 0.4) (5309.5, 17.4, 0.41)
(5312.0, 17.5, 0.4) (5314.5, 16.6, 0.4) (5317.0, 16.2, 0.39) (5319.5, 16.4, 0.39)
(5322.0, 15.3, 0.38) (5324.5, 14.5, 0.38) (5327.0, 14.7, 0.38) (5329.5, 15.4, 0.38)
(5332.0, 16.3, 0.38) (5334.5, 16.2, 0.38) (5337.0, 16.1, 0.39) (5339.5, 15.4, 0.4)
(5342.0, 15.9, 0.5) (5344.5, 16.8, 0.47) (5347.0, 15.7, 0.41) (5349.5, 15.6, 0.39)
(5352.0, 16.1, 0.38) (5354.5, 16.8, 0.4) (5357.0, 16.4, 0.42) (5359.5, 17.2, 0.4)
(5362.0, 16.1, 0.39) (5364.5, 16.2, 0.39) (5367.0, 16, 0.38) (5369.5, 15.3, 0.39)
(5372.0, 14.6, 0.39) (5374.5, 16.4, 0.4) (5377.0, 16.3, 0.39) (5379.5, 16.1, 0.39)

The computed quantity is 0.05 mag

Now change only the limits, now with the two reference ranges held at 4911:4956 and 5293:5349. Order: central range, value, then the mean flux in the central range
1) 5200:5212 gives 0.07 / 14.9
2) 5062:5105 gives 0.01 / 15.9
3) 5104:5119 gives -0.02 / 16.3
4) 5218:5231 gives 0.04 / 15.4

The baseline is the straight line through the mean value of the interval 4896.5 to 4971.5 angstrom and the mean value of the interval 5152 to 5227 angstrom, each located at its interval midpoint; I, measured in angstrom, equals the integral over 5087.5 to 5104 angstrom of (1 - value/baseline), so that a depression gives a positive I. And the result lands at -1.2 angstrom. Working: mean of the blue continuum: 16.2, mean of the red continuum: 14.5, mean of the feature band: 16.2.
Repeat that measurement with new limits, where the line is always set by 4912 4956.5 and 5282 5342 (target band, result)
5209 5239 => 1.2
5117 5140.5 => 0.6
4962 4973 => -0.5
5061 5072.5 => 0.1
